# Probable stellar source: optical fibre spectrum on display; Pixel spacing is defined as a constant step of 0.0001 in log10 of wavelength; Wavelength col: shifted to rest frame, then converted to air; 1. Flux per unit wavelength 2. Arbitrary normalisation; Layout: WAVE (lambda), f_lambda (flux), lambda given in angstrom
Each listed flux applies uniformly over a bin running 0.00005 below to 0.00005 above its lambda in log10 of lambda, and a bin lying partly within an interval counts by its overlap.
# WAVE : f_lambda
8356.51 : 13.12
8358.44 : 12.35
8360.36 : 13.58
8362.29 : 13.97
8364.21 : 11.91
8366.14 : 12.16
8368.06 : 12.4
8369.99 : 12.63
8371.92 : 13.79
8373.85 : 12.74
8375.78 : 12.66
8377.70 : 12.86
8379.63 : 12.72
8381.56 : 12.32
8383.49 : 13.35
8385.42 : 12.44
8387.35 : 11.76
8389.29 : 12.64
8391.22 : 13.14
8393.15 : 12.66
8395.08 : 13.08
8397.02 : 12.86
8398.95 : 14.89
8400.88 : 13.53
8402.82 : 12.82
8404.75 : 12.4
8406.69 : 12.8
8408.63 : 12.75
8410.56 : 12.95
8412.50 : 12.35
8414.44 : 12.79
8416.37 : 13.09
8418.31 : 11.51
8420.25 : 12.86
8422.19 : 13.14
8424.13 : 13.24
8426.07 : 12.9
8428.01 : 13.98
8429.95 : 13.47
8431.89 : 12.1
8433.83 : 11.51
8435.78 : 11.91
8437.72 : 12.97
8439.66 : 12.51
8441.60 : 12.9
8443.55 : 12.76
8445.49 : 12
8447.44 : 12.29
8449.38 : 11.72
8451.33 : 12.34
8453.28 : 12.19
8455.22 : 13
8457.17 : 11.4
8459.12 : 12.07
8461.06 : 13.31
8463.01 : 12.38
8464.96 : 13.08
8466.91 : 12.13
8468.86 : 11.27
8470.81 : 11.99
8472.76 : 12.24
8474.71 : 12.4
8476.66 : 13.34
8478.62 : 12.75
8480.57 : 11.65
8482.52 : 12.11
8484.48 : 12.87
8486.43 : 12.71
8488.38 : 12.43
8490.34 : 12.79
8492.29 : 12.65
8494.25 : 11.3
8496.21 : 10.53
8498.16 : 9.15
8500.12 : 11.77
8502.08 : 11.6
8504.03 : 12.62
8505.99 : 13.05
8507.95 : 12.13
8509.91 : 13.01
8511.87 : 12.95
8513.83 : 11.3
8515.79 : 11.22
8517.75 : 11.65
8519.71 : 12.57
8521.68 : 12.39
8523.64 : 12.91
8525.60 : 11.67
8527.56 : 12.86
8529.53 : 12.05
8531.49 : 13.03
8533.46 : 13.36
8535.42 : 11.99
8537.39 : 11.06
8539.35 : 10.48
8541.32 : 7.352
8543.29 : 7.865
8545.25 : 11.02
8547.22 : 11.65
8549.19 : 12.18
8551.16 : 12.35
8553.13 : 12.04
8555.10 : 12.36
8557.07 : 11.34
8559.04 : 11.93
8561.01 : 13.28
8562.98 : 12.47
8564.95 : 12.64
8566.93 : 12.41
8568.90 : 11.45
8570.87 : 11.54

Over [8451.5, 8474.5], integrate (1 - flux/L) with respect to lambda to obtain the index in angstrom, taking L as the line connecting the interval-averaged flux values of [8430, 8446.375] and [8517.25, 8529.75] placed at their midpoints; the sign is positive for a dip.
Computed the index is 0.18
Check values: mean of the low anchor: 12.4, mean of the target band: 12.3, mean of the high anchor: 12.3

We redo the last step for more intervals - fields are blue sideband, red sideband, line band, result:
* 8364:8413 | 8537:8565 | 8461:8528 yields -2.0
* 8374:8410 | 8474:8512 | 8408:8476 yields 0.1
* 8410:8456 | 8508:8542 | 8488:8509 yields 0.5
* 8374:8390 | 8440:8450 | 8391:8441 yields -1.5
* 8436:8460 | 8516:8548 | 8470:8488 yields -0.7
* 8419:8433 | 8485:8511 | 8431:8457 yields 1.0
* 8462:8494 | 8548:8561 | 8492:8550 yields 2.9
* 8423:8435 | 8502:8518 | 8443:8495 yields 0.8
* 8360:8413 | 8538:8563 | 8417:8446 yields -0.6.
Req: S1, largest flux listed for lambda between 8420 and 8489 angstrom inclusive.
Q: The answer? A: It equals 13.98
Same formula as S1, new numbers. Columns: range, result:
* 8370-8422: 14.89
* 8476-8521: 13.34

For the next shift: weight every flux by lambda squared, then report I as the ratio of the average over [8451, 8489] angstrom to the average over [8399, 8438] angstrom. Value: 1.0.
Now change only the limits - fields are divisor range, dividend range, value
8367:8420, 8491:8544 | 0.94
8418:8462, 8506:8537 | 1.00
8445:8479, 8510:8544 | 0.96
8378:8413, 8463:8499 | 0.96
